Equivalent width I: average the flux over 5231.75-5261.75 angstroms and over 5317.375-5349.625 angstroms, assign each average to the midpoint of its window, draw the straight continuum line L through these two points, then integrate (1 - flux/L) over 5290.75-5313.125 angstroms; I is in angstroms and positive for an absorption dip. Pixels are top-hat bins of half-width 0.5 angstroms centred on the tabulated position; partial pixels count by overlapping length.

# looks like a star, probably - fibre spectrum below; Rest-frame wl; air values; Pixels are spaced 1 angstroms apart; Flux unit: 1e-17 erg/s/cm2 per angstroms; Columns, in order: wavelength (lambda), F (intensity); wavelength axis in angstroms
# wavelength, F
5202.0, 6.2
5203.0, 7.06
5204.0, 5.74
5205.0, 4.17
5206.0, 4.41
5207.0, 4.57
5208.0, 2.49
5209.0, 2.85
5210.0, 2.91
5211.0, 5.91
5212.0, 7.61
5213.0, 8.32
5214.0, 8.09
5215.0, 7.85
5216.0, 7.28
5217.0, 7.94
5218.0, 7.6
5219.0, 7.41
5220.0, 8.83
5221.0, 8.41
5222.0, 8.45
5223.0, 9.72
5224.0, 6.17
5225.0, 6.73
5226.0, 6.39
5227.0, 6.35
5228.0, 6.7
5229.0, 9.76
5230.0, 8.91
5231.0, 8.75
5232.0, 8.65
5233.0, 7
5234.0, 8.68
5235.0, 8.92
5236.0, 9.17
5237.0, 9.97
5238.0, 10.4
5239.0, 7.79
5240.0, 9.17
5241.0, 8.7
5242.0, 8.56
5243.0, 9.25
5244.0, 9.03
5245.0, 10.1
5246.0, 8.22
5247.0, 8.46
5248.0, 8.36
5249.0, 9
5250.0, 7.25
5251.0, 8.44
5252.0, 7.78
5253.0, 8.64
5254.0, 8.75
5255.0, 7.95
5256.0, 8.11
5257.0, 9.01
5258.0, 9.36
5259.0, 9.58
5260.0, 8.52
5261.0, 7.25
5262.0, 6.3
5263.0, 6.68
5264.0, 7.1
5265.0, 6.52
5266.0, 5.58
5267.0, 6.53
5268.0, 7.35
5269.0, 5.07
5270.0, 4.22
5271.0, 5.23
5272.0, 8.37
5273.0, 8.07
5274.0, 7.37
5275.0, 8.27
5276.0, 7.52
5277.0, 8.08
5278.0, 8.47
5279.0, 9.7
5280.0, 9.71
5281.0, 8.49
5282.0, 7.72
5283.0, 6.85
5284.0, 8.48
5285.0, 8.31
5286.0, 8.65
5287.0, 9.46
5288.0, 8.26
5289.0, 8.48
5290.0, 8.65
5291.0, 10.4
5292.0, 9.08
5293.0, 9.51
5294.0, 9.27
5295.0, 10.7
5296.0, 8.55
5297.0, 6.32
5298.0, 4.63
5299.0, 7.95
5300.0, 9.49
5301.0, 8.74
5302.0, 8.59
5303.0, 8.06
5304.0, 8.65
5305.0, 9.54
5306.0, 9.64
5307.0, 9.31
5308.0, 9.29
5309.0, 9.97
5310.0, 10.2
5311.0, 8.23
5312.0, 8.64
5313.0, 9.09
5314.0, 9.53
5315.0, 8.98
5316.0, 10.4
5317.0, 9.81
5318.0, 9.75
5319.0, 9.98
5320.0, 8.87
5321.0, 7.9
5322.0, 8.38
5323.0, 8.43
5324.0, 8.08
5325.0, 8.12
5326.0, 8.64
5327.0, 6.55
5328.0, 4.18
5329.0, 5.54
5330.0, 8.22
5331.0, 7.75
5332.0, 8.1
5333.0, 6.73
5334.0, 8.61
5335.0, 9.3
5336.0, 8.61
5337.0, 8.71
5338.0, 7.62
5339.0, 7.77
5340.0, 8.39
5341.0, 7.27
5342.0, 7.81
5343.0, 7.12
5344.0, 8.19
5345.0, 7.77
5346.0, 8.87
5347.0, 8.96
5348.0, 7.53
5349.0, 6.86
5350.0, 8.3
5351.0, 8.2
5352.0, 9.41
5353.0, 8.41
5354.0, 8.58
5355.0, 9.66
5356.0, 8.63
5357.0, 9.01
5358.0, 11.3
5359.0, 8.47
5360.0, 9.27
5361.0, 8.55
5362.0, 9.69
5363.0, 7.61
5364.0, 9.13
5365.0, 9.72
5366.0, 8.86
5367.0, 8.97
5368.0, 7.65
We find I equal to -1.71 angstroms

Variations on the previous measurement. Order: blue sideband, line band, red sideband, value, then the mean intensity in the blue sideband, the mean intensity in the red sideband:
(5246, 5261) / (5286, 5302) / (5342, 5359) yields -0.27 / 8.46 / 8.53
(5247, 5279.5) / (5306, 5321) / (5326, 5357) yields -2.95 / 7.65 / 7.95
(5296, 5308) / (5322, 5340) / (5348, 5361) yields 1.75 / 8.32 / 8.78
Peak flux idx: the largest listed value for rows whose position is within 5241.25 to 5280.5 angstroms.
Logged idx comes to 10.1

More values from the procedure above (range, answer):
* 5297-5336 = 10.4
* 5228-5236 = 9.76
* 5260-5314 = 10.7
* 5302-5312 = 10.2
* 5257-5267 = 9.58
